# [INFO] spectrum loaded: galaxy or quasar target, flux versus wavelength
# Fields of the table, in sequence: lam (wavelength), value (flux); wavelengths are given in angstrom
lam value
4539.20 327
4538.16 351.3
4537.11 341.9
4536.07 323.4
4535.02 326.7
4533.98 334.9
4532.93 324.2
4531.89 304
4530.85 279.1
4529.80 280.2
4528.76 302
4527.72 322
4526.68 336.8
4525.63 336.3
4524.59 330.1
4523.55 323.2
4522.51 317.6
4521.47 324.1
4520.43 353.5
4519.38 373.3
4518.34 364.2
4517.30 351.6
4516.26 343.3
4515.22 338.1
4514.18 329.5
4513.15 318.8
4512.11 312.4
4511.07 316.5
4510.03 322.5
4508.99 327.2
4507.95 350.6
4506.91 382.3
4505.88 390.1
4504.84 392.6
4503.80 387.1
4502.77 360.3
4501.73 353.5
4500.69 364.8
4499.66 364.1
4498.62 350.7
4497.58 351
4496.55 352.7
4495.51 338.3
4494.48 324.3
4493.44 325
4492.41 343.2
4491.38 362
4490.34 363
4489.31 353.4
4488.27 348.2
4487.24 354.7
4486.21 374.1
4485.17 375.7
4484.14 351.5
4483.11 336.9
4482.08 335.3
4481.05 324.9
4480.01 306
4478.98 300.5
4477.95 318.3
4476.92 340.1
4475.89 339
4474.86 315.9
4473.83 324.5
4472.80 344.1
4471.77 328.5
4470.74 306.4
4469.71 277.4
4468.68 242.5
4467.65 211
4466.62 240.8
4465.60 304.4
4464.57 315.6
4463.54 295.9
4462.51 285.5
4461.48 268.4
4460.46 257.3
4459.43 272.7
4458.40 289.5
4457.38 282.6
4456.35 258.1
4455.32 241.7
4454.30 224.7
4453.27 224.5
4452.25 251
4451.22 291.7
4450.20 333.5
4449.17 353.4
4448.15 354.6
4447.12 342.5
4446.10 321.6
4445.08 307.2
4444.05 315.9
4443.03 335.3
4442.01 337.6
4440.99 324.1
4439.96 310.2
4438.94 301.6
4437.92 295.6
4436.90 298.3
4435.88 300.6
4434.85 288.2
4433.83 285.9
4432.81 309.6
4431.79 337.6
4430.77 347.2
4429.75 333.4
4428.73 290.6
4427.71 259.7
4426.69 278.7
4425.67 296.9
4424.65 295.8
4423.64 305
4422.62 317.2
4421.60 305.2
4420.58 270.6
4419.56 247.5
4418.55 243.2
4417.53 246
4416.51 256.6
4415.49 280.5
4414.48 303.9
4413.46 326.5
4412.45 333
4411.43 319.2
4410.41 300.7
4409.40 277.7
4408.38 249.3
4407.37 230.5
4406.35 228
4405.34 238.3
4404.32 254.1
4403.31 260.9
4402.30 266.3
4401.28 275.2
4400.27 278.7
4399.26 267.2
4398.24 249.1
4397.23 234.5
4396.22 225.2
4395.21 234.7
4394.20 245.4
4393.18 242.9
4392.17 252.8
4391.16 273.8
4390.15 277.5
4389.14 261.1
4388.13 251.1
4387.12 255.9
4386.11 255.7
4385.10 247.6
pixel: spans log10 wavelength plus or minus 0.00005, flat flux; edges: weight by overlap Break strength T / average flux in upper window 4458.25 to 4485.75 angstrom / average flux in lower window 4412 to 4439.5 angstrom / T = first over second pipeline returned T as 1.0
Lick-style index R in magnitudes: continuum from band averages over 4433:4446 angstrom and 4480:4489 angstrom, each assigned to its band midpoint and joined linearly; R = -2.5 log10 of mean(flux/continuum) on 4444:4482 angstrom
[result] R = 0.12 mag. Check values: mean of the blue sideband 309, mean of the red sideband 347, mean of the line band 295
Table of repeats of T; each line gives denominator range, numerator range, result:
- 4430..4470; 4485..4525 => 1.19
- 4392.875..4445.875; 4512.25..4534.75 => 1.15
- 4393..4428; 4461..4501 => 1.20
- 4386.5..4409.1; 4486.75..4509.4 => 1.41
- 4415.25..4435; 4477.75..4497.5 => 1.18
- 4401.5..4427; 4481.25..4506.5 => 1.28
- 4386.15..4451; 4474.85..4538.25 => 1.19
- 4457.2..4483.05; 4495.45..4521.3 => 1.18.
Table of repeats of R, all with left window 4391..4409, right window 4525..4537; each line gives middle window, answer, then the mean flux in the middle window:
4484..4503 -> -0.19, 353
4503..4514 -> -0.15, 350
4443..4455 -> -0.10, 302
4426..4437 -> -0.14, 303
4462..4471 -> 0.04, 275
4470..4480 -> -0.12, 322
